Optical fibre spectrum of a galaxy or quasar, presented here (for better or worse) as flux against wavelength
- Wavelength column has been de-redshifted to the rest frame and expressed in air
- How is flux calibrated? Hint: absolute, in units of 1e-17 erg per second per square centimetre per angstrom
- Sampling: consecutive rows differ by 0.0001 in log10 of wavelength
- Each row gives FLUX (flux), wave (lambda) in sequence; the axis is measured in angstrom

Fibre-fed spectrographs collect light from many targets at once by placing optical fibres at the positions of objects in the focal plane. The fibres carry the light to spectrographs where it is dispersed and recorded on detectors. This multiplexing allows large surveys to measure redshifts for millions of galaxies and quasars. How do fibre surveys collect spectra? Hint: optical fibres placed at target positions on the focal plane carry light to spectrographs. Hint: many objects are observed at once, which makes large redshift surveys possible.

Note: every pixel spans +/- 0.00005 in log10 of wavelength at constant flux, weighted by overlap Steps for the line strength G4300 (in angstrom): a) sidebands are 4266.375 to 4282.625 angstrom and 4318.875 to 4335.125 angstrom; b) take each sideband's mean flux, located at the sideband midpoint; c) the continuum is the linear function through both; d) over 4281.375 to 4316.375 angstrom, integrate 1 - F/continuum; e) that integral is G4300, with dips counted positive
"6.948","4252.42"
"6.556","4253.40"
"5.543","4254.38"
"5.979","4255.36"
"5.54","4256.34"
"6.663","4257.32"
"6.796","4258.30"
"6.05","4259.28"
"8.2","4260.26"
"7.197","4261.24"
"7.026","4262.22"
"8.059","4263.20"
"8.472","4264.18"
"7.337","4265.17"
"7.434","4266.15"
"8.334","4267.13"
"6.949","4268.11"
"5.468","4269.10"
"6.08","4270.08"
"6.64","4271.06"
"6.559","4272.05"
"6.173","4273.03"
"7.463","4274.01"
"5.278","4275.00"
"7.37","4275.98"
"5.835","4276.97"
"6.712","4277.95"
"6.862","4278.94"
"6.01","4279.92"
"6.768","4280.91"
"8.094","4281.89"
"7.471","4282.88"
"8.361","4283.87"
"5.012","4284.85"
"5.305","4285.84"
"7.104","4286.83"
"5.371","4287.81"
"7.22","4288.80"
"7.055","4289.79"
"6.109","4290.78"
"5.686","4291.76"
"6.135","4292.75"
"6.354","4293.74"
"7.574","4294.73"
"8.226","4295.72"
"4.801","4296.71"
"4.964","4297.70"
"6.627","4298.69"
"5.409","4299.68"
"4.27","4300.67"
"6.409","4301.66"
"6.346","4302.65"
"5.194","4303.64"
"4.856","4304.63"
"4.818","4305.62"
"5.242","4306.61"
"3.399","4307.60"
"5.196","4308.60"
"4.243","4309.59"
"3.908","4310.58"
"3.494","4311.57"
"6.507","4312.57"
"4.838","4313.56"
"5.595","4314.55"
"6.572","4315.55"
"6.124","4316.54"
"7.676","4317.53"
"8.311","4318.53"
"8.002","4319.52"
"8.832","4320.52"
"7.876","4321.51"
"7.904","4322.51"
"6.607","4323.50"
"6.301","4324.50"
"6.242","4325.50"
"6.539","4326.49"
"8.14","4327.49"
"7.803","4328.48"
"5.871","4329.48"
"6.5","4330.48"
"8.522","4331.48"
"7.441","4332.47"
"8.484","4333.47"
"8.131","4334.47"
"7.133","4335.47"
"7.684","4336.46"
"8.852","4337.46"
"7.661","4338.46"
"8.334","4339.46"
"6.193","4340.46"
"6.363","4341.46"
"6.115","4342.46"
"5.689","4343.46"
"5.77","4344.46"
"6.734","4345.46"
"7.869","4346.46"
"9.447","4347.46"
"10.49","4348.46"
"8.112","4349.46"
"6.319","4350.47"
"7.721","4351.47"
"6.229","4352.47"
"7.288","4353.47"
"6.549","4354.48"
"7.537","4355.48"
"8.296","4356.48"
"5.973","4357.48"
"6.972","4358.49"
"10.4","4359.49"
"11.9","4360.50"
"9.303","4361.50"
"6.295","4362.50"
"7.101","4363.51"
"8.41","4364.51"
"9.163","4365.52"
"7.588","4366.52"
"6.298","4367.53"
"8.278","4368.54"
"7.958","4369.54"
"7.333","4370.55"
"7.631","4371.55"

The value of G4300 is 6.0 angstrom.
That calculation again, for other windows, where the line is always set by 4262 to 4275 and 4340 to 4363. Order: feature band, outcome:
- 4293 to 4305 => 2.12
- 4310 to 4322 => 1.41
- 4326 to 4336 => -0.06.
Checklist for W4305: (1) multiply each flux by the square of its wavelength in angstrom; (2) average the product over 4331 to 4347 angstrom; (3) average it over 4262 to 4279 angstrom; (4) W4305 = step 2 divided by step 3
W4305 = 1.1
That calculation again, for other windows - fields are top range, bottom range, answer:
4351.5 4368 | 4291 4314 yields 1.48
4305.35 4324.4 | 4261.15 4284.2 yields 0.89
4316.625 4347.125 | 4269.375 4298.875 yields 1.15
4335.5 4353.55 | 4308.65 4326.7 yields 1.17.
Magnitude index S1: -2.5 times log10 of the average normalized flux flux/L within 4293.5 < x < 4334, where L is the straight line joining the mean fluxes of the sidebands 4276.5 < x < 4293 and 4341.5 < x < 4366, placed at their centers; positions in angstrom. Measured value 0.123 mag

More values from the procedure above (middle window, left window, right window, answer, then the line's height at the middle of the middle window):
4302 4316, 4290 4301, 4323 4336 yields 0.283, 6.52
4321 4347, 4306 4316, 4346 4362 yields -0.097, 6.63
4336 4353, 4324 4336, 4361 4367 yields 0.027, 7.57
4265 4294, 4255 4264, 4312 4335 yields 0.059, 6.99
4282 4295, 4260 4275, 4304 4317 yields -0.084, 6.06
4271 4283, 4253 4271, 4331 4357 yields 0.047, 6.98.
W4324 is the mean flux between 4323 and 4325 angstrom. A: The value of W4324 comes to 6.46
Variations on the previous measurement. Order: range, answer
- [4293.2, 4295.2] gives 6.93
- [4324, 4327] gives 6.36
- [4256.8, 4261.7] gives 6.98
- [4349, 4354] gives 7.11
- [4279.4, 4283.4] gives 7.09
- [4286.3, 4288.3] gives 6.24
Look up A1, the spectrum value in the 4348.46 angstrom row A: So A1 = 10.49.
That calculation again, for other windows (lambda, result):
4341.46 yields 6.363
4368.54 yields 8.278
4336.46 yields 7.684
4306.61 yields 5.242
